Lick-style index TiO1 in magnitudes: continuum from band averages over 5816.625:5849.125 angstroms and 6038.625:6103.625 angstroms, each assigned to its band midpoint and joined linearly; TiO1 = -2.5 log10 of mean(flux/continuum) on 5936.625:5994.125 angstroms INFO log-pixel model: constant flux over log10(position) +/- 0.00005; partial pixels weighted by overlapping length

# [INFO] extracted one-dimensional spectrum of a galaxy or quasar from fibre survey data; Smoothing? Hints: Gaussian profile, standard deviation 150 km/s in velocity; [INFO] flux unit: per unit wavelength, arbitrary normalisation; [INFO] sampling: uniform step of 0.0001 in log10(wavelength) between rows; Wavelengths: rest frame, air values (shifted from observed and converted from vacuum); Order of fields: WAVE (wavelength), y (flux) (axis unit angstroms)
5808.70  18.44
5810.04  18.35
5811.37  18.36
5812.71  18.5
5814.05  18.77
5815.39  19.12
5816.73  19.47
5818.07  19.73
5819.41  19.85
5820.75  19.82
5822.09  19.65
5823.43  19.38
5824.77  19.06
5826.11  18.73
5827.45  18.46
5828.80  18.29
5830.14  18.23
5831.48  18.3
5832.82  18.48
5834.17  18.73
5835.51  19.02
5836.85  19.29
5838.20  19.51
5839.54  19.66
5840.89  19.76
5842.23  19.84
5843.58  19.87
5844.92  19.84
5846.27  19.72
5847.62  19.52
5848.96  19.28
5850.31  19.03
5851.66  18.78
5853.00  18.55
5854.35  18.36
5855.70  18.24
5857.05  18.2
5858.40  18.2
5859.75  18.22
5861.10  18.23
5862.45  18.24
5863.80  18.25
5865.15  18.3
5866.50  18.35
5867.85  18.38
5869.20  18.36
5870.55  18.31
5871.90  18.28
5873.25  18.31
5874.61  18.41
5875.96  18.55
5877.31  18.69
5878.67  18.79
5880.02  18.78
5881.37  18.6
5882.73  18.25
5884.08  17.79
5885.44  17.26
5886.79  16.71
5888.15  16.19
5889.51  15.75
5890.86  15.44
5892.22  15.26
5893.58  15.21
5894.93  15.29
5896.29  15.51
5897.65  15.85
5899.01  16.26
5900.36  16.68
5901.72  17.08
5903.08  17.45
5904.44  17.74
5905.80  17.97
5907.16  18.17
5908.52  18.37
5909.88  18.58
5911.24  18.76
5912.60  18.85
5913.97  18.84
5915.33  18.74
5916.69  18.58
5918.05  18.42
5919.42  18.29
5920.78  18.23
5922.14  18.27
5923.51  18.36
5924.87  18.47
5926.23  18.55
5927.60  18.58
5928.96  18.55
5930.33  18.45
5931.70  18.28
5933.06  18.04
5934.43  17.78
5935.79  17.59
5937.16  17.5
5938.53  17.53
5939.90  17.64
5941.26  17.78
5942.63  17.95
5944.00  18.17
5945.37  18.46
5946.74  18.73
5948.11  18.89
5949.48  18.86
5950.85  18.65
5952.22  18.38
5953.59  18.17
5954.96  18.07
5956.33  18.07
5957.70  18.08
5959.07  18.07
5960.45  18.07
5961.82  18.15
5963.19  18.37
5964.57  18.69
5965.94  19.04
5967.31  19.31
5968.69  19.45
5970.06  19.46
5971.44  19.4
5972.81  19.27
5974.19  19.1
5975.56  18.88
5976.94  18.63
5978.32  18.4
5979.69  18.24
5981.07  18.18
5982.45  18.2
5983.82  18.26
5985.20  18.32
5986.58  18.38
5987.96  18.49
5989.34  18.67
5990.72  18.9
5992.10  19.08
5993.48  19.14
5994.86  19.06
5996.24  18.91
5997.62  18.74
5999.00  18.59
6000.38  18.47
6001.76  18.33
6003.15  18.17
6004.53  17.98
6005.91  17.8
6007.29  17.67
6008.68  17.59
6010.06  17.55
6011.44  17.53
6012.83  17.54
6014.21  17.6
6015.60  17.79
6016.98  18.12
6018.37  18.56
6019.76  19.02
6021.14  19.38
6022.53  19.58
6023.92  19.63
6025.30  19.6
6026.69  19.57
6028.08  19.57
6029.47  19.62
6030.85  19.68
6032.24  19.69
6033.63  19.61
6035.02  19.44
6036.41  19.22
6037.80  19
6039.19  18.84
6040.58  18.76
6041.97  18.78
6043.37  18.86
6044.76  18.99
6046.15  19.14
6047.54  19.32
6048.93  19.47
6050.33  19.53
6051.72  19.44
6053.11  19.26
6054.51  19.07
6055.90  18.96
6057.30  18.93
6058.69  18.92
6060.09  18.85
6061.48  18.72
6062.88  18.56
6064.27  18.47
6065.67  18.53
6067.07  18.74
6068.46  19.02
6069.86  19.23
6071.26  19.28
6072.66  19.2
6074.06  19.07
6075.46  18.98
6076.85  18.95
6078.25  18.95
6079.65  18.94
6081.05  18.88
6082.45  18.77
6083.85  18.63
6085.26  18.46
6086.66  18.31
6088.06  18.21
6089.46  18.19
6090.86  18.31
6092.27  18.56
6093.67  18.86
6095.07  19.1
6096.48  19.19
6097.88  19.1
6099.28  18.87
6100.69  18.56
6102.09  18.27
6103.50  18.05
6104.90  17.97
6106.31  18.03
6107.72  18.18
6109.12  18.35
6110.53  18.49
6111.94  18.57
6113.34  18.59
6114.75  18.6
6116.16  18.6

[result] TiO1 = 0.03 mag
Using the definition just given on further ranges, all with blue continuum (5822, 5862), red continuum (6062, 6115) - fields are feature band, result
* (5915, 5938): 0.034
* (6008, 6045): -0.007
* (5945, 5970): 0.014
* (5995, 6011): 0.033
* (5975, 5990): 0.021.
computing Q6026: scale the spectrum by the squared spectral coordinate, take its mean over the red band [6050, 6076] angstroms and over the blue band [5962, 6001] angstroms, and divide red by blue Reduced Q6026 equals 1.04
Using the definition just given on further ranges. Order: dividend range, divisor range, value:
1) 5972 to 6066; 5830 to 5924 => 1.09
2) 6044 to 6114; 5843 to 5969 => 1.10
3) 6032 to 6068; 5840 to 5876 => 1.08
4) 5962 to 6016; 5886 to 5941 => 1.08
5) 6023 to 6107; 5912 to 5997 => 1.06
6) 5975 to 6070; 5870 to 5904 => 1.15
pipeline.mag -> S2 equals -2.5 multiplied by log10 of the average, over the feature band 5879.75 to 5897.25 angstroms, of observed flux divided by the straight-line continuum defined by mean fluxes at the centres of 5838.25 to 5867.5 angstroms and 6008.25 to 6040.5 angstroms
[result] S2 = 0.14 mag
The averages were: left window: 18.9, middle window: 16.6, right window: 18.9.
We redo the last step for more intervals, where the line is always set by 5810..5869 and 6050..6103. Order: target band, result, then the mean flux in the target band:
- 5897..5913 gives 0.074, 17.6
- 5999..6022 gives 0.045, 18.1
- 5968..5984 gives 0.003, 18.8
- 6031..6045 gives -0.017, 19.1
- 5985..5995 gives 0.006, 18.7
